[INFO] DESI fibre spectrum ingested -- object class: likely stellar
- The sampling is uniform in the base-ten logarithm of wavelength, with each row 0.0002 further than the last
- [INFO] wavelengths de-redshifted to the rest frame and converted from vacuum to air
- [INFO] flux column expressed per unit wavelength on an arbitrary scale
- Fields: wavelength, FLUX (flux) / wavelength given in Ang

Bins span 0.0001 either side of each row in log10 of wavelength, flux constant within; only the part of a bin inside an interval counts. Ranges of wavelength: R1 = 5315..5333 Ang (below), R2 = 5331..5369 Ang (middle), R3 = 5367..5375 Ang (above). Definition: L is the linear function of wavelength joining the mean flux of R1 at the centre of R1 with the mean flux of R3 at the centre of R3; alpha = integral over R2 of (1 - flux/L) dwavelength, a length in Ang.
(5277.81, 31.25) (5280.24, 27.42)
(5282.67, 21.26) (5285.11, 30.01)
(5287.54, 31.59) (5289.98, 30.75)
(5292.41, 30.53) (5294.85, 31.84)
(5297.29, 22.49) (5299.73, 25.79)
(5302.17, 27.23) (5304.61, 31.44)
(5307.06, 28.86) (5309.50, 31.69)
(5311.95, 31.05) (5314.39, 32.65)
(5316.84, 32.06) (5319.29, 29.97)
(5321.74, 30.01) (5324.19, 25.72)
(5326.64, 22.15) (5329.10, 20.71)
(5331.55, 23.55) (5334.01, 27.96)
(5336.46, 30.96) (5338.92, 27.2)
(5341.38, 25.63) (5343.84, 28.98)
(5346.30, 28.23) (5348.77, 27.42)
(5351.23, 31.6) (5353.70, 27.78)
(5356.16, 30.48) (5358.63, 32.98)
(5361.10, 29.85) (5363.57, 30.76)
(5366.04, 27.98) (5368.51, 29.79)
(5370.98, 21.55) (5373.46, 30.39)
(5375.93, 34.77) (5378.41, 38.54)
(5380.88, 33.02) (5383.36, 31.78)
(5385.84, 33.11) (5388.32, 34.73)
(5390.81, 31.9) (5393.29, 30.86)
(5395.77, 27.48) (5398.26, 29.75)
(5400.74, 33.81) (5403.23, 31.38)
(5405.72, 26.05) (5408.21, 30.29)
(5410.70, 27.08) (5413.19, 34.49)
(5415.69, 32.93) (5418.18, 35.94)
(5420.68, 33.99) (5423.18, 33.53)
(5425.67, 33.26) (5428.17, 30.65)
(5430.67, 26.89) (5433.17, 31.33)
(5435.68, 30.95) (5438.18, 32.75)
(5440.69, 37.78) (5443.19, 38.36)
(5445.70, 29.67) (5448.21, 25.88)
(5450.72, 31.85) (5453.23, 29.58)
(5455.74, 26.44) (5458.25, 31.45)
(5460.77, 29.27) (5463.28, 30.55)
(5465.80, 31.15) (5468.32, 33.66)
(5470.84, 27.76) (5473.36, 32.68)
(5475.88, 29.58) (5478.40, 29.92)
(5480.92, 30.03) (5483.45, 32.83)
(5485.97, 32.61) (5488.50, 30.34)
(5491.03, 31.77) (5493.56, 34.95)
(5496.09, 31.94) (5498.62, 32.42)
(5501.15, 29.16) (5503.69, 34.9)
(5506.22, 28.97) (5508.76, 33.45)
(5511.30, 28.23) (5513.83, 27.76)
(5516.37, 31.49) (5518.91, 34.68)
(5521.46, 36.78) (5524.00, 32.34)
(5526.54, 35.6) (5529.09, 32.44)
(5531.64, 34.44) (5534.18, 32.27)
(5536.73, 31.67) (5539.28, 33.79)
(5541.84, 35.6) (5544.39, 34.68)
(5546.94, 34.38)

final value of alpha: -2.5 Ang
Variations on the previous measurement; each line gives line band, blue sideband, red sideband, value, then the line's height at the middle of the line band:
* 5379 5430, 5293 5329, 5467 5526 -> -2.85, 30.1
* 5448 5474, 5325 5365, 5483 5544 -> 0.81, 31.1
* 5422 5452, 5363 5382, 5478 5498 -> -0.44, 31.4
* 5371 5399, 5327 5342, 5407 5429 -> -2.01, 29.9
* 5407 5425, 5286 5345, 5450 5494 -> -1.61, 29.9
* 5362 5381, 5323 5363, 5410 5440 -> -0.96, 29.2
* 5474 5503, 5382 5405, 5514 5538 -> 1.11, 32.8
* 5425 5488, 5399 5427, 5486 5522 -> 1.76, 31.9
